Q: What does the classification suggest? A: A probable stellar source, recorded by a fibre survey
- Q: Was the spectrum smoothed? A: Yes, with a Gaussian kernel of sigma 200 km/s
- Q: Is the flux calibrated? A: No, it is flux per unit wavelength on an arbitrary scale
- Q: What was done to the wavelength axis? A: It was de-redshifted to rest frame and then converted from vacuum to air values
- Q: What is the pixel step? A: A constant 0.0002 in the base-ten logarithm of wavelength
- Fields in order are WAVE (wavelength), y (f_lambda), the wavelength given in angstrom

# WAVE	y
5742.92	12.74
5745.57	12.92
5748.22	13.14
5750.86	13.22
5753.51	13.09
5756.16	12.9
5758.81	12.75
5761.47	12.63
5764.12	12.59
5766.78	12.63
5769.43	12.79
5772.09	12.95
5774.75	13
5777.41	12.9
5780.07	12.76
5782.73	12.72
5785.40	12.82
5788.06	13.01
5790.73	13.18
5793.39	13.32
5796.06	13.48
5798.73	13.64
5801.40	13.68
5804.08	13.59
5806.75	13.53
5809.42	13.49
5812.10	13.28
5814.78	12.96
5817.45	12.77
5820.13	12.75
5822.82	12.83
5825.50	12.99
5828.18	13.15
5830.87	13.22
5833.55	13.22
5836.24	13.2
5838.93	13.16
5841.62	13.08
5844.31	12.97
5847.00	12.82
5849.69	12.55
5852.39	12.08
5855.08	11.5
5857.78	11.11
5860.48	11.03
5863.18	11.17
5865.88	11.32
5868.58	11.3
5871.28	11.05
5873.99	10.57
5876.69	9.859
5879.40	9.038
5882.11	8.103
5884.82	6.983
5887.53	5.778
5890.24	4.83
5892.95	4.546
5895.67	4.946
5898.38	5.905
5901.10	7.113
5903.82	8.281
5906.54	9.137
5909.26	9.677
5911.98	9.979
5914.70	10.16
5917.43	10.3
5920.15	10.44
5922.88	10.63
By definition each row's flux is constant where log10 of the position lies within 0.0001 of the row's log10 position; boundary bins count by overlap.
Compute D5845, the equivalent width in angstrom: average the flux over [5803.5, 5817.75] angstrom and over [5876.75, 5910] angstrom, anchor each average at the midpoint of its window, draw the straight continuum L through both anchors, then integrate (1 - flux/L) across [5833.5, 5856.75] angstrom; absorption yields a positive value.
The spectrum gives -4.3 angstrom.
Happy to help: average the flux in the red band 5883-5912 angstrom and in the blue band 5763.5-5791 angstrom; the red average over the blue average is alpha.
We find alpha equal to 0.5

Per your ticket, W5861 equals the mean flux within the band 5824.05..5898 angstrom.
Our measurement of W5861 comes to 10.5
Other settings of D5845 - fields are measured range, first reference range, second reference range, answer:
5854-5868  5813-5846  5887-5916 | -0.9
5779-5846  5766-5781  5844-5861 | -3.9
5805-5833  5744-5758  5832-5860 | -1.0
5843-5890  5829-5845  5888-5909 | -1.6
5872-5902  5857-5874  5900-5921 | 9.3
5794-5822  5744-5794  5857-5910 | -4.6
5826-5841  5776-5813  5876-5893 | -3.7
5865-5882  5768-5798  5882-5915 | -3.7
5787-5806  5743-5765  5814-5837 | -0.7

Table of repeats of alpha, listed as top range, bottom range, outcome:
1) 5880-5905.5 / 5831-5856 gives 0.50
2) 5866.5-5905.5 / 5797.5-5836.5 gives 0.59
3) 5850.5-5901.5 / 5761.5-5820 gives 0.68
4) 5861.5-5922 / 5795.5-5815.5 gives 0.65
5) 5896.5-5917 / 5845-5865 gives 0.73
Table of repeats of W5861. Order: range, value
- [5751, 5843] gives 13.1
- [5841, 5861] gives 12.2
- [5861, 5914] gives 8.46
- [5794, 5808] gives 13.6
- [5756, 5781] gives 12.8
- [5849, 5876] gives 11.3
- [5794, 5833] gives 13.2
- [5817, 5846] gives 13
